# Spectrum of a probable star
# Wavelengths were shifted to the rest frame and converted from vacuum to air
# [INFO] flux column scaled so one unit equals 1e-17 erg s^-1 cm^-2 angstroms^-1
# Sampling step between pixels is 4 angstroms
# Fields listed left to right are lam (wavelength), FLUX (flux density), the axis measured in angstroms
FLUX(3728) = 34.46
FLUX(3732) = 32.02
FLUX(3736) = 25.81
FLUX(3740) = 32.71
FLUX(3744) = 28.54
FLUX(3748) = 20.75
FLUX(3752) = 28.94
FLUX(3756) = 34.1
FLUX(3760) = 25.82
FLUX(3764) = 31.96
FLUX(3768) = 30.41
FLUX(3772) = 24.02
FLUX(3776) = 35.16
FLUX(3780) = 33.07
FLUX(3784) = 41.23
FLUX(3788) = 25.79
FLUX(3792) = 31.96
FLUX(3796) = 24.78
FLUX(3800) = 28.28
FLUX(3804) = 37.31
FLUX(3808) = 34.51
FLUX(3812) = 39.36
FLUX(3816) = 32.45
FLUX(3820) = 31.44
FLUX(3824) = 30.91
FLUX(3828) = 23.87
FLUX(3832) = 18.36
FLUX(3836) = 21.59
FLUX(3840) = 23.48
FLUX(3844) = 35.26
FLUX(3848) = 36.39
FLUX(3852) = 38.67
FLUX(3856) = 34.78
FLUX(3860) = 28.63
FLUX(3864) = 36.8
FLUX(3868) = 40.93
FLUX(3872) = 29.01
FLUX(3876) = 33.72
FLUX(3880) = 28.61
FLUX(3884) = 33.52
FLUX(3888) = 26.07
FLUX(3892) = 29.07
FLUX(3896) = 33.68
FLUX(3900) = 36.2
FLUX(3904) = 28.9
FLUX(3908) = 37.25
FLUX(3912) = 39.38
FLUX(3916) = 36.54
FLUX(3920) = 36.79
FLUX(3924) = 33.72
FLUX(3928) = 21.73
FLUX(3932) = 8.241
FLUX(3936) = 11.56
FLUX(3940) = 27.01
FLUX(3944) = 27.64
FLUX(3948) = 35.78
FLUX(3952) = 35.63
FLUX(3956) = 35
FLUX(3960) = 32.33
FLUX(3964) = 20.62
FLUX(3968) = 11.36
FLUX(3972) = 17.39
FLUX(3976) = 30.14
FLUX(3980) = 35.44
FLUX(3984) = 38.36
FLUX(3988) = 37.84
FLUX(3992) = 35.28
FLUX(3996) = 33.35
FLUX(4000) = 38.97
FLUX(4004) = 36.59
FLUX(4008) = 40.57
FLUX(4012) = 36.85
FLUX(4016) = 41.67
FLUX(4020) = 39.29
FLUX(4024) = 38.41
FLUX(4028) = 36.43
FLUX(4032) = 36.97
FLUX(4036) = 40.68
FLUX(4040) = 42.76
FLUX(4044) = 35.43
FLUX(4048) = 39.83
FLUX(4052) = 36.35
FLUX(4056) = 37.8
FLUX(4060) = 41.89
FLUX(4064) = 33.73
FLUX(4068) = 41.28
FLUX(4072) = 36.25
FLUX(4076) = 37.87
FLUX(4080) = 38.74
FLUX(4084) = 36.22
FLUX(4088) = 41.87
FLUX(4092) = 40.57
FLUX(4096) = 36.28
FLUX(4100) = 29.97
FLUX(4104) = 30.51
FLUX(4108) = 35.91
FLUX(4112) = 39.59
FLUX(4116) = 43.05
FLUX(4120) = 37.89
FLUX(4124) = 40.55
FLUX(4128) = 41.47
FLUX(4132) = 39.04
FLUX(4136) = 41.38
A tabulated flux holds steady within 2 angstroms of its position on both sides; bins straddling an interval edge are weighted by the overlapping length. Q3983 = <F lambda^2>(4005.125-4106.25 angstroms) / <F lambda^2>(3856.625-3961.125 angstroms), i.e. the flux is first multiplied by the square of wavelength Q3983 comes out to 1.32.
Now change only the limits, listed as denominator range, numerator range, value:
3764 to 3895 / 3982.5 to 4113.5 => 1.35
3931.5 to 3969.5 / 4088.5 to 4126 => 1.59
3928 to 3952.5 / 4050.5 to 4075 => 1.72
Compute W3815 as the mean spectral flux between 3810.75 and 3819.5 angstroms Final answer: 34.8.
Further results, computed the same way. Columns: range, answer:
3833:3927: 32.7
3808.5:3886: 31.5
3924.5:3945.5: 20.1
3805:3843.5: 28.9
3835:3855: 31.7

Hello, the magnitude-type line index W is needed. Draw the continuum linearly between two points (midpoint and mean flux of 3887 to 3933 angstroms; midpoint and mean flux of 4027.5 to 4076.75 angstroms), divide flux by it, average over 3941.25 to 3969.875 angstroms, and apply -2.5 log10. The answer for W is 0.18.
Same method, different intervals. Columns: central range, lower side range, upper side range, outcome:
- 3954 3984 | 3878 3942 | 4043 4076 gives 0.21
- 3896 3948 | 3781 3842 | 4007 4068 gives 0.16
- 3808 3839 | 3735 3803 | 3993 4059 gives 0.11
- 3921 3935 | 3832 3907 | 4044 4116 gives 0.46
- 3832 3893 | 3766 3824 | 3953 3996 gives -0.01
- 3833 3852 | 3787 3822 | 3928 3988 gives 0.03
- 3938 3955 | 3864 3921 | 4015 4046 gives 0.13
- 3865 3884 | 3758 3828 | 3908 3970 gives -0.13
